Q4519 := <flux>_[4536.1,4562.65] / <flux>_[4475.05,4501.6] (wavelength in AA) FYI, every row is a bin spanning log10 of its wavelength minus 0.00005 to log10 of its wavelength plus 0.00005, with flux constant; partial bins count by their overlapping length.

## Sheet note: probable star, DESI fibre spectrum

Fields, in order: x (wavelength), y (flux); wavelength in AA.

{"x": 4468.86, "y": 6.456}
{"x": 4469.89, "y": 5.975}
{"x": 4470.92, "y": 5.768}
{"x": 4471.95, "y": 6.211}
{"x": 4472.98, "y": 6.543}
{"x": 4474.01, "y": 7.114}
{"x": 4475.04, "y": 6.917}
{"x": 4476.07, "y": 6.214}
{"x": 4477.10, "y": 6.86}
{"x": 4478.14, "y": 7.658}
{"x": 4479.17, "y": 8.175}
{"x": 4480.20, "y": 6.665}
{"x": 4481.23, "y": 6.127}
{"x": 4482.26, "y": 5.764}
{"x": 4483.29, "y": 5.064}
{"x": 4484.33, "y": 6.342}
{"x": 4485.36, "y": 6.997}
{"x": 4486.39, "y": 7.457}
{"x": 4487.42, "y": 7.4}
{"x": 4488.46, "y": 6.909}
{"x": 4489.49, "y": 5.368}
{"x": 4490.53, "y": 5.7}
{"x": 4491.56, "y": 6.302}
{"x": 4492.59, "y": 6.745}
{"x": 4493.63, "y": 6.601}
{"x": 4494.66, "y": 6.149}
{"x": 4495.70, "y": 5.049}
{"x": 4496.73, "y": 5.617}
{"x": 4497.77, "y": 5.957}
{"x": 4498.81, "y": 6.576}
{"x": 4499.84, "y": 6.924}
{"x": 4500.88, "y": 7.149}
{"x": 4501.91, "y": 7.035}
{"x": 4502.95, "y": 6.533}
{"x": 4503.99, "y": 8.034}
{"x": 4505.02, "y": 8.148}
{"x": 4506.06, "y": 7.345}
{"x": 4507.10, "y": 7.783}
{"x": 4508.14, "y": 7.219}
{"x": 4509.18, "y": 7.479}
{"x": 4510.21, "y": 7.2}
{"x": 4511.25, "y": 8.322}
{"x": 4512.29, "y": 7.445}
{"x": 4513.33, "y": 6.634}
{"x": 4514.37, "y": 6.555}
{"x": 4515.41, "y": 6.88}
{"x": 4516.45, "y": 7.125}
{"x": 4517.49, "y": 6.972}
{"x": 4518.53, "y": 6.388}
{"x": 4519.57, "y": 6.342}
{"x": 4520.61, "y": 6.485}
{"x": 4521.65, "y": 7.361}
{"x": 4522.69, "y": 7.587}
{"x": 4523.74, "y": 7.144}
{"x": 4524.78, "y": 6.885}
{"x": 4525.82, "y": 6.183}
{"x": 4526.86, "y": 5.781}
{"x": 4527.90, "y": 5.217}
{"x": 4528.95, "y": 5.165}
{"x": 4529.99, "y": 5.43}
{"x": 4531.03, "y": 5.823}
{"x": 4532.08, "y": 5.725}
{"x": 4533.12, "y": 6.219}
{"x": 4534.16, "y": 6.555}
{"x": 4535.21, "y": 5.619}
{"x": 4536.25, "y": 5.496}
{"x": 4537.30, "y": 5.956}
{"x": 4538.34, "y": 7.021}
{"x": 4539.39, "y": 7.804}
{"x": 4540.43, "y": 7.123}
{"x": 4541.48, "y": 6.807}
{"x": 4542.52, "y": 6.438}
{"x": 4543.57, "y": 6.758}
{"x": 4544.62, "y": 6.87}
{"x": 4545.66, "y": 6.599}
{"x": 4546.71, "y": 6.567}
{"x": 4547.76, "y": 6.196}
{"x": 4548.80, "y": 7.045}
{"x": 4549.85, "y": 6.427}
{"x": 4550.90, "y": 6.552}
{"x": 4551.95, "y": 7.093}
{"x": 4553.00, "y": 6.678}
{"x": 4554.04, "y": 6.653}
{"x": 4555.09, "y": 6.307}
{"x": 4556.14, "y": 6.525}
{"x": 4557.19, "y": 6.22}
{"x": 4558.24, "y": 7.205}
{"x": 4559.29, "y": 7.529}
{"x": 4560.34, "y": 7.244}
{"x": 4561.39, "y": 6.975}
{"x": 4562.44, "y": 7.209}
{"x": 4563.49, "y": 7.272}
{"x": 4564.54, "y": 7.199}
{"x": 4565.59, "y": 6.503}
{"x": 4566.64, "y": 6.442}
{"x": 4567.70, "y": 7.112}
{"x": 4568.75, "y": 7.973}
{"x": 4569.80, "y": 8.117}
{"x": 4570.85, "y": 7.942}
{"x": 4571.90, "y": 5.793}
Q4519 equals 1.0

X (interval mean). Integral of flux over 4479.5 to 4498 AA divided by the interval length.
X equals 6.26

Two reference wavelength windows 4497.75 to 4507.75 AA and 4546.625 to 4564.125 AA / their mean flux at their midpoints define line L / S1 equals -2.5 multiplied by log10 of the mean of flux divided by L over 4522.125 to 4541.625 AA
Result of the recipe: 0.12 mag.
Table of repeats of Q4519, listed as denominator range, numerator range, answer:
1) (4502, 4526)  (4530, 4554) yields 0.91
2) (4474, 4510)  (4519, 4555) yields 0.96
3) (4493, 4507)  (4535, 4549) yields 0.98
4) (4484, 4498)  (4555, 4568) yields 1.09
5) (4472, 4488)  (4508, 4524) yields 1.05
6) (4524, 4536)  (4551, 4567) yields 1.17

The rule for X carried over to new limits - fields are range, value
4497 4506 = 7.02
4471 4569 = 6.68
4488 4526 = 6.82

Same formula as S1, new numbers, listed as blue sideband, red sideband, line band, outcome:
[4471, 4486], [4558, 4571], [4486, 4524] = -0.01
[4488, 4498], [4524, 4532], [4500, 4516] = -0.22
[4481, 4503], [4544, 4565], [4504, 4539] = -0.02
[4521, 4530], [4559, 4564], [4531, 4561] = 0.04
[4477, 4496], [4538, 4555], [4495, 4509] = -0.05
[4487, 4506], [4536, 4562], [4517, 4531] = 0.05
